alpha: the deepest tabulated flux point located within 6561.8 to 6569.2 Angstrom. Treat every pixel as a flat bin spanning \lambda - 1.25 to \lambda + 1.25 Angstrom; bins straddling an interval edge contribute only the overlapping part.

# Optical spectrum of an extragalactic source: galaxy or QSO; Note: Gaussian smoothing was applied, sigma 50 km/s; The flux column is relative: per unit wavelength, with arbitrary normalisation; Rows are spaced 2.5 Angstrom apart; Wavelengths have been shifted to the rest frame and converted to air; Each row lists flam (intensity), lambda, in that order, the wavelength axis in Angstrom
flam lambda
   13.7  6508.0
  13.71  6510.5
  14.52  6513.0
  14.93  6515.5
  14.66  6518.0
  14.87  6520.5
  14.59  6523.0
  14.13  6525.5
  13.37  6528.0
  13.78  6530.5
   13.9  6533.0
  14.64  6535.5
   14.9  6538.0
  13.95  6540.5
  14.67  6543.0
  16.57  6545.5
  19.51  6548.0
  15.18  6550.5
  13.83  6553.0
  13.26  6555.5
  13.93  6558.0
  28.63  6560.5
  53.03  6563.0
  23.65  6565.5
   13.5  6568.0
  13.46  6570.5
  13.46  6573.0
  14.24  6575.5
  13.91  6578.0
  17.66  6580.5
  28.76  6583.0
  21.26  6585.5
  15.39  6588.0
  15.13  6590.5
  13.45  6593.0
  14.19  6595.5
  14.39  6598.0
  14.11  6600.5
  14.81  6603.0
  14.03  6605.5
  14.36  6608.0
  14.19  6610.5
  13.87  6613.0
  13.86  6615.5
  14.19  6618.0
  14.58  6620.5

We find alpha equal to 13.5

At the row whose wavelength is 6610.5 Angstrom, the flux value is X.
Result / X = 14.19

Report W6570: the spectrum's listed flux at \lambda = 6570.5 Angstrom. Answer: 13.46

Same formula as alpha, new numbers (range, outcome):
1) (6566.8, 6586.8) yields 13.46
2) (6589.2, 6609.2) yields 13.45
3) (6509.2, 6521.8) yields 13.71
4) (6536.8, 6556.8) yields 13.26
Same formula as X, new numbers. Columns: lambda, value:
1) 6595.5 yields 14.19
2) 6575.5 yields 14.24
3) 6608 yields 14.36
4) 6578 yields 13.91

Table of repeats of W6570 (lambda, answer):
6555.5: 13.26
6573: 13.46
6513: 14.52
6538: 14.9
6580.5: 17.66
